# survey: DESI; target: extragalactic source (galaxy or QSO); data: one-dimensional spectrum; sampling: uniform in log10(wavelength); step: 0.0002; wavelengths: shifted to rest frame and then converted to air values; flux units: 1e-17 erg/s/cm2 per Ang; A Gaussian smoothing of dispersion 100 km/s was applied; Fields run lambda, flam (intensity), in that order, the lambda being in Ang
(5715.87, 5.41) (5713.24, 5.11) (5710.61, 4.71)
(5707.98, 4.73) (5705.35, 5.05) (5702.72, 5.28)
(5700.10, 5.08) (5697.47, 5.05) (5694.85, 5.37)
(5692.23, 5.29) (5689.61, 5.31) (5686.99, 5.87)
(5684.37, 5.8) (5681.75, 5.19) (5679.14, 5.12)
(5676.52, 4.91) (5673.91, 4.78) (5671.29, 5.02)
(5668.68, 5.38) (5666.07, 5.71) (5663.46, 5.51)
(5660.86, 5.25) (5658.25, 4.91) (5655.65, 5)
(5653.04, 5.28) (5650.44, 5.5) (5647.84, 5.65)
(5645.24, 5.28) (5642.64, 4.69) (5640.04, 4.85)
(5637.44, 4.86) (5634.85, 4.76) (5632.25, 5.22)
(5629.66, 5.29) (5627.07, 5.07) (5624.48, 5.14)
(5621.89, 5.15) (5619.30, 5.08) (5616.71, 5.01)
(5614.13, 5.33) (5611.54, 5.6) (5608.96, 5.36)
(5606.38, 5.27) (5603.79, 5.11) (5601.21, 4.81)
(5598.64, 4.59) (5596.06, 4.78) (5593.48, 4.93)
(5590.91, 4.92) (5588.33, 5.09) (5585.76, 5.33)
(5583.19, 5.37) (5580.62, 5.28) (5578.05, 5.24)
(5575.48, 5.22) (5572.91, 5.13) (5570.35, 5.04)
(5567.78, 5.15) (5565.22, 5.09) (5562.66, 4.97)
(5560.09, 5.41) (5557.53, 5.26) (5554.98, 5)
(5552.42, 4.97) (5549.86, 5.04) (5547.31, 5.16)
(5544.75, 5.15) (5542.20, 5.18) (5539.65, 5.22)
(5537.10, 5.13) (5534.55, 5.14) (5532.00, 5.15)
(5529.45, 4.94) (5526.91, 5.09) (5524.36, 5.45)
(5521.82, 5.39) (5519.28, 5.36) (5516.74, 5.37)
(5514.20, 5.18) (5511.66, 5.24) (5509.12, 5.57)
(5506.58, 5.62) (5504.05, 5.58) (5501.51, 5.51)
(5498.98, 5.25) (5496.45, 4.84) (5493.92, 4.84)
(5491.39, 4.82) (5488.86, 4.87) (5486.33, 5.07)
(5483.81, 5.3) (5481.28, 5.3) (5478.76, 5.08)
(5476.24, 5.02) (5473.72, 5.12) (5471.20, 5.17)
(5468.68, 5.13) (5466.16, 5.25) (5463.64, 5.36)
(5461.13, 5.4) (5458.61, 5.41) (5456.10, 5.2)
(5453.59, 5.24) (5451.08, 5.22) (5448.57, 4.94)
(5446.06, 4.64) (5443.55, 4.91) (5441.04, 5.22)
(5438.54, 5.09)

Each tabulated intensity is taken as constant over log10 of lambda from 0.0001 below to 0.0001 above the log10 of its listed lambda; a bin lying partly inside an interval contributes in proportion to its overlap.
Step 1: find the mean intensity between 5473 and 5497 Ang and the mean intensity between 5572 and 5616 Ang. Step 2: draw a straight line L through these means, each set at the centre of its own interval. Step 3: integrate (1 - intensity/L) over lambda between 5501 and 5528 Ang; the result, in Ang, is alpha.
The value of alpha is -1.8 Ang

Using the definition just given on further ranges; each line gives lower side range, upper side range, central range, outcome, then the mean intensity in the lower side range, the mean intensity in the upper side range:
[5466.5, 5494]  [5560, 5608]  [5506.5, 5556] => -1.2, 5.08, 5.08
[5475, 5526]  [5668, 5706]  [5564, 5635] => 1.5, 5.23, 5.23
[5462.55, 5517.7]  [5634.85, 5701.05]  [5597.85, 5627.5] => 0.4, 5.2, 5.22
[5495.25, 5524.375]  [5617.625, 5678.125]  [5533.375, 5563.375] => 0.9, 5.36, 5.14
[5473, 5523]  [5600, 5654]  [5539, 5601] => 1.0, 5.22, 5.16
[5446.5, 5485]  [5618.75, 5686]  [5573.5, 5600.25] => 0.6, 5.2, 5.17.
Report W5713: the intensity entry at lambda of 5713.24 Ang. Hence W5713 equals 5.11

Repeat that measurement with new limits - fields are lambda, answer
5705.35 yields 5.05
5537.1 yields 5.13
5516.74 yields 5.37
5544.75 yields 5.15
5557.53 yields 5.26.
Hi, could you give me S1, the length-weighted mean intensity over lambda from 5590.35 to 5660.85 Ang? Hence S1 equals 5.1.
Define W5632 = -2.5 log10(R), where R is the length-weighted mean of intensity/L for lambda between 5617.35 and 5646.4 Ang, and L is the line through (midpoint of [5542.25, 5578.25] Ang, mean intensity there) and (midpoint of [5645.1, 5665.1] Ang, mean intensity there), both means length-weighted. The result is 0.05 mag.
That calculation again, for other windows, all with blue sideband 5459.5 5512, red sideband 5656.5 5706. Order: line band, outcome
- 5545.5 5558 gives 0.031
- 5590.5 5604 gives 0.086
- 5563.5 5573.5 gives 0.027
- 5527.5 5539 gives 0.026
